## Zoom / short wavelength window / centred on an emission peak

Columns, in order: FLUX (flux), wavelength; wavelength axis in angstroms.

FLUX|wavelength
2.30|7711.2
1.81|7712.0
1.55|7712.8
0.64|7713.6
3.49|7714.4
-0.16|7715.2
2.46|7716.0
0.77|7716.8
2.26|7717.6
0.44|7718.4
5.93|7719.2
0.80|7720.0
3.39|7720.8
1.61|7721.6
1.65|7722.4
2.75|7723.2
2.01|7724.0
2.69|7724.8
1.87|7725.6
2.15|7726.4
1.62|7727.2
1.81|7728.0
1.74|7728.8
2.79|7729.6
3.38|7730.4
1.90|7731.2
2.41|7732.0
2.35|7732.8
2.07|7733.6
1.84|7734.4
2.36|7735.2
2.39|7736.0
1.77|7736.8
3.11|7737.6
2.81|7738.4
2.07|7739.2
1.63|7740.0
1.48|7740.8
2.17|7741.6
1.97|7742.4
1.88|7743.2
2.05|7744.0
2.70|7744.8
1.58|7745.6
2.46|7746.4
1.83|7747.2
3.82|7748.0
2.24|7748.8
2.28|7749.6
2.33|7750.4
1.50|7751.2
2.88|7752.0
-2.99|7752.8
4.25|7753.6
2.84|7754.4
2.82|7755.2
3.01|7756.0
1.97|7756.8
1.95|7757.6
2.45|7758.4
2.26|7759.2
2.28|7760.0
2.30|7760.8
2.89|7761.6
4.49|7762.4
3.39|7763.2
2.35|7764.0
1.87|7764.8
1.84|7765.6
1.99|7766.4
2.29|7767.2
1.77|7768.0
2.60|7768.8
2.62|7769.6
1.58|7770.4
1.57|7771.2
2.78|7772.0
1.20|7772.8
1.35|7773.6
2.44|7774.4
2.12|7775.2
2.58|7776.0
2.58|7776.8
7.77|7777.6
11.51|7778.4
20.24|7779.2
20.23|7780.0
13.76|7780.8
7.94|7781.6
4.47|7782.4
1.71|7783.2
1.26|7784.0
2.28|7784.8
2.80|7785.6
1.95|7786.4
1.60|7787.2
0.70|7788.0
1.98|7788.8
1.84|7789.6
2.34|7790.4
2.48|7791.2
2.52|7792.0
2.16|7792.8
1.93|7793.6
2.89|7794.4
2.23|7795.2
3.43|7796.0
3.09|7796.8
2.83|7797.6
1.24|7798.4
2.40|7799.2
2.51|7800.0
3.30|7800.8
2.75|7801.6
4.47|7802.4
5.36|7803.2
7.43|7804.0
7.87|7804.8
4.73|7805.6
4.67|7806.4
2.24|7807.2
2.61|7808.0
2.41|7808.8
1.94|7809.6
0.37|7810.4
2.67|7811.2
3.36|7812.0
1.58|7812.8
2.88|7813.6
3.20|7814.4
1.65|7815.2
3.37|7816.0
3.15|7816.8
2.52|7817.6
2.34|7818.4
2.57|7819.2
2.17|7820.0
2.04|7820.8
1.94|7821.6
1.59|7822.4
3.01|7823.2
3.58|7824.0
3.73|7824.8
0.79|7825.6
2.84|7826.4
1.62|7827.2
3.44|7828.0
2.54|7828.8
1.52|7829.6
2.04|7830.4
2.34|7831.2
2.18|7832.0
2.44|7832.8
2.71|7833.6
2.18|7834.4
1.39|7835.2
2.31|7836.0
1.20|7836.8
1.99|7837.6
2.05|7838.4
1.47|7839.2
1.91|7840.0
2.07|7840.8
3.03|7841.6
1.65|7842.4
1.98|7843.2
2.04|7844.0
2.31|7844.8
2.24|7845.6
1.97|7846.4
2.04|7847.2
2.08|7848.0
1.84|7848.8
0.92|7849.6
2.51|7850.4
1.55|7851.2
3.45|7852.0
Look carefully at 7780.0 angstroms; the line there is H-alpha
